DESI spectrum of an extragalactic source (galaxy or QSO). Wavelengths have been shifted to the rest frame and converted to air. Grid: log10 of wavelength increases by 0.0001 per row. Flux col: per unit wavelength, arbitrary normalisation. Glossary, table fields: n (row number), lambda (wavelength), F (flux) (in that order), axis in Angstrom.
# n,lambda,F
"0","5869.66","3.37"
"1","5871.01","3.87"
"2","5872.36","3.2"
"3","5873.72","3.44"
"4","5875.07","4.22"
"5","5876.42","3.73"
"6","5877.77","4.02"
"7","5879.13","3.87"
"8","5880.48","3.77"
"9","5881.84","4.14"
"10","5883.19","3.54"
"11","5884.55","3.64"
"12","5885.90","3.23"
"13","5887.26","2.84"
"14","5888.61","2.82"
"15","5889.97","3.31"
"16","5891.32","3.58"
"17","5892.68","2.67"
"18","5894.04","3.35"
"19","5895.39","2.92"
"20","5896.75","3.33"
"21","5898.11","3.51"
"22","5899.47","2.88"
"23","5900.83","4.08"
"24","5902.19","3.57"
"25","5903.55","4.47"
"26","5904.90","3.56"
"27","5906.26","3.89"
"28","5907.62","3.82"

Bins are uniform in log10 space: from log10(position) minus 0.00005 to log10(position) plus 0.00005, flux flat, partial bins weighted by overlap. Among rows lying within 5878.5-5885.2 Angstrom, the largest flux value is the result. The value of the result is 4.14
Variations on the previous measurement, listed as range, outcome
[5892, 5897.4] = 3.35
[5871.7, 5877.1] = 4.22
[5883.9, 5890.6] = 3.64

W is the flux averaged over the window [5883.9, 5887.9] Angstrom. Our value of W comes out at 3.24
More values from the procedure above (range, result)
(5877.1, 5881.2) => 3.88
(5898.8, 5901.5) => 3.48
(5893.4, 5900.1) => 3.2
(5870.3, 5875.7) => 3.67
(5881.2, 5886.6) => 3.63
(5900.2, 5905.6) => 3.92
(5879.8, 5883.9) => 3.81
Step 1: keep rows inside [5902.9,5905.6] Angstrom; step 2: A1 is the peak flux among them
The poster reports 4.47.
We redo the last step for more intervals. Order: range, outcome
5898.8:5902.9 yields 4.08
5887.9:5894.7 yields 3.58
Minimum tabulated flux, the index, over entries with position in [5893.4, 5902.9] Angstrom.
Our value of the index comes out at 2.88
